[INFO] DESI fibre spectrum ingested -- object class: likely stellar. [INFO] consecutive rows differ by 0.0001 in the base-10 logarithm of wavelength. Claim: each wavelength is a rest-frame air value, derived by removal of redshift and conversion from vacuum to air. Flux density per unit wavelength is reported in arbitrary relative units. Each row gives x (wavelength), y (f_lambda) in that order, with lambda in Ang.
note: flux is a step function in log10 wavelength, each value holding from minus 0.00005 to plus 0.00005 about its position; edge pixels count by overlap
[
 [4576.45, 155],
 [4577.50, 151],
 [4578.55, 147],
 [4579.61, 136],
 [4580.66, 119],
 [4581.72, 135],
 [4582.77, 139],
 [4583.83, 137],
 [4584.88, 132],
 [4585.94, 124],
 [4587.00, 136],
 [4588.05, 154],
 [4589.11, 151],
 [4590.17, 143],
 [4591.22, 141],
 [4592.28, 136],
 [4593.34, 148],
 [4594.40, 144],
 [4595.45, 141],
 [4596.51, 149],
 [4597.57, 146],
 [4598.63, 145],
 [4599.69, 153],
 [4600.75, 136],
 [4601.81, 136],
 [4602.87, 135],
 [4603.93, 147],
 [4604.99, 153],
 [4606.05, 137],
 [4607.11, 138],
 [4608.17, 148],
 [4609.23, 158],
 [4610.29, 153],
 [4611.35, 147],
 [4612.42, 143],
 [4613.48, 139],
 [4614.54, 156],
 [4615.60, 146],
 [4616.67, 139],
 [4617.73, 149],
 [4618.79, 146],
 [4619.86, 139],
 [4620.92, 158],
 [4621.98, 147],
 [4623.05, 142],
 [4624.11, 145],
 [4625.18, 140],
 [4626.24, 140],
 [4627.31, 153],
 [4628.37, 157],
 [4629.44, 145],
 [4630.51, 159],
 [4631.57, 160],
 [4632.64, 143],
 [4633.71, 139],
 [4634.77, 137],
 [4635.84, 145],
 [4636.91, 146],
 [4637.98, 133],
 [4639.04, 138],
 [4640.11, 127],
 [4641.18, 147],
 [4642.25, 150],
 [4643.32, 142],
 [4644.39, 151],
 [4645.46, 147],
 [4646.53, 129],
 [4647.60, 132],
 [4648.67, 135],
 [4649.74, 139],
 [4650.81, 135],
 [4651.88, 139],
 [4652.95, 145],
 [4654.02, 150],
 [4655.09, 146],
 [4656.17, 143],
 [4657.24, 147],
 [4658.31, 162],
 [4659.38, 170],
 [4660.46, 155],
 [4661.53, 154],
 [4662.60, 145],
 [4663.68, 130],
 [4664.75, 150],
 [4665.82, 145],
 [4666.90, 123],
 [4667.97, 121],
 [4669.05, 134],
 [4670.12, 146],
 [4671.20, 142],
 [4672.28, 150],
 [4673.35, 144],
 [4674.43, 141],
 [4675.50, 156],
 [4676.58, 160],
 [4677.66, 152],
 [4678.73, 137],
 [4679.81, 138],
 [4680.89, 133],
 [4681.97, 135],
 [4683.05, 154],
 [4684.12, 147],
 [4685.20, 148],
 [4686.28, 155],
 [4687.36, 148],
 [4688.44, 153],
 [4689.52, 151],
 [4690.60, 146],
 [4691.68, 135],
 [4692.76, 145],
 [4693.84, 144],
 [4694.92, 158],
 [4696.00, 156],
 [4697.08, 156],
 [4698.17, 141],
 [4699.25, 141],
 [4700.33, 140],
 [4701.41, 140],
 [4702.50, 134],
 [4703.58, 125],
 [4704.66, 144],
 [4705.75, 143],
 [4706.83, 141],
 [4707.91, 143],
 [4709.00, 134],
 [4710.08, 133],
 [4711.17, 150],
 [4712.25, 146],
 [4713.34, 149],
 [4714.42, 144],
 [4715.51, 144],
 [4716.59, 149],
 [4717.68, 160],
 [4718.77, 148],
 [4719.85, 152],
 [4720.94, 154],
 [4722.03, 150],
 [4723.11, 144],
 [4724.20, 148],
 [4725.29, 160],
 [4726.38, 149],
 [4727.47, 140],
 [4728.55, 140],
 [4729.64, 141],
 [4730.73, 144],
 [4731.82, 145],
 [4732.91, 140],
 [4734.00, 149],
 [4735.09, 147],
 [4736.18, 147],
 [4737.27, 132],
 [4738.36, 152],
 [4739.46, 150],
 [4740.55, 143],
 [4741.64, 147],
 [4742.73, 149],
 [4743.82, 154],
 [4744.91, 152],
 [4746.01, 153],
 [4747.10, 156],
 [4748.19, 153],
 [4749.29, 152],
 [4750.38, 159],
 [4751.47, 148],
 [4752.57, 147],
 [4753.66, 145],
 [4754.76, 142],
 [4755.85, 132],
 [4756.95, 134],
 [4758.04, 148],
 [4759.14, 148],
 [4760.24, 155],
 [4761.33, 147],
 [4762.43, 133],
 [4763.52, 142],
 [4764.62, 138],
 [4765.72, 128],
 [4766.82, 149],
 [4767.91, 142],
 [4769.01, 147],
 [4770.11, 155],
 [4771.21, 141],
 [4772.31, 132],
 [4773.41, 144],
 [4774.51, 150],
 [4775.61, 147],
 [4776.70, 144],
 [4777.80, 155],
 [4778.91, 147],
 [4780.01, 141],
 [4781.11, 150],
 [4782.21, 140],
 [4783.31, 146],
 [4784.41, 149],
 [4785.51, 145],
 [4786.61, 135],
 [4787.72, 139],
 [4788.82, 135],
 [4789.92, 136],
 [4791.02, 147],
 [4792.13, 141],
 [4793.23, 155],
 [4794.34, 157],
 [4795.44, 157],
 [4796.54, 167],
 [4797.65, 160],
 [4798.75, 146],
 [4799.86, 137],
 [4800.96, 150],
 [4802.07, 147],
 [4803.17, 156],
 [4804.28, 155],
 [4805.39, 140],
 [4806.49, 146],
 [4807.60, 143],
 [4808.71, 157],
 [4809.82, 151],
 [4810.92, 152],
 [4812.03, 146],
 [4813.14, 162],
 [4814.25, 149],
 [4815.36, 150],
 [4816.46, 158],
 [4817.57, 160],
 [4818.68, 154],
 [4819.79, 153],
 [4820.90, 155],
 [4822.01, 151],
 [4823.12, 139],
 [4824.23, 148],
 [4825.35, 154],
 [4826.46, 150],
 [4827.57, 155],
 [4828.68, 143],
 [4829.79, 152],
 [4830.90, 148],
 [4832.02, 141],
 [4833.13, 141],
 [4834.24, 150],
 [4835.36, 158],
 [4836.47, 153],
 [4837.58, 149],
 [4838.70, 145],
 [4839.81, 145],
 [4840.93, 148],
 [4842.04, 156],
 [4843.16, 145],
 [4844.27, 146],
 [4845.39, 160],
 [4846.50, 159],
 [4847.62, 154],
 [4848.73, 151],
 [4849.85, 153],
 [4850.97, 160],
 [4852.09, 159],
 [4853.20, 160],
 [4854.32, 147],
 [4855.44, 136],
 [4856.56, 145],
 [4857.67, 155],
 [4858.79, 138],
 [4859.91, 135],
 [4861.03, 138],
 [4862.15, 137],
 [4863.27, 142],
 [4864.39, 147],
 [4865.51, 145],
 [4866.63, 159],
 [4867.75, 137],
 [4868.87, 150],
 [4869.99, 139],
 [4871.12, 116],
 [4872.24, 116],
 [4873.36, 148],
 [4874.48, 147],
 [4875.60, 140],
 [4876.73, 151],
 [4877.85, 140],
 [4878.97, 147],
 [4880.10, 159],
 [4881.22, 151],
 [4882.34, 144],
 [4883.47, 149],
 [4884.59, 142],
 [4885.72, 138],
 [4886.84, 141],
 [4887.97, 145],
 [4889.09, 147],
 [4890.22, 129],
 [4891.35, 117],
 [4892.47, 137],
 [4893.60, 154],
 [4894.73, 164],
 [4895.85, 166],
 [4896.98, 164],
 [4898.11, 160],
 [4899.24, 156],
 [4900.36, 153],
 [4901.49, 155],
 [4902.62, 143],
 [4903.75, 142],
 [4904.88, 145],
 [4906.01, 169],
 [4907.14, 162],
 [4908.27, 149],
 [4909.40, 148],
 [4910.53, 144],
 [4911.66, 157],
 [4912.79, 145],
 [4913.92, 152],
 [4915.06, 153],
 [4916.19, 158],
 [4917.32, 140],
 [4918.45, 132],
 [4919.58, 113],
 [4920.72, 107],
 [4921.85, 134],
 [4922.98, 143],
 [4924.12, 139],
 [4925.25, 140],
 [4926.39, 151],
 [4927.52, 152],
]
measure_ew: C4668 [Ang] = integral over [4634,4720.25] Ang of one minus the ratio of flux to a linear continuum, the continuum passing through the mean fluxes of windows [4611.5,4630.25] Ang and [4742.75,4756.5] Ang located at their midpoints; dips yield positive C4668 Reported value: 2.1 Ang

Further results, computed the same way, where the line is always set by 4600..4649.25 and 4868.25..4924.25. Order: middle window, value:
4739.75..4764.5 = -0.4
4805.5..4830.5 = -1.1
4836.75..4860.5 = -0.8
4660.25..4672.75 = 0.3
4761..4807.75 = -0.3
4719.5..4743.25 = -0.3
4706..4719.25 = -0.1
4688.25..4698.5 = -0.3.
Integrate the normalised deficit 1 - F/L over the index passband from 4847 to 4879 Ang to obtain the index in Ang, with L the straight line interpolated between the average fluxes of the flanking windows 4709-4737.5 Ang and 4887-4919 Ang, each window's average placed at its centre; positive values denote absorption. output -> 0.9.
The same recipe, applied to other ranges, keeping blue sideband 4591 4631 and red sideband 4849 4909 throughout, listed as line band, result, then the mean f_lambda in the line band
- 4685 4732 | 0.1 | 146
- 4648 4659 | 0.1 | 144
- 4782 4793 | 0.3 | 142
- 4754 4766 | 0.4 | 141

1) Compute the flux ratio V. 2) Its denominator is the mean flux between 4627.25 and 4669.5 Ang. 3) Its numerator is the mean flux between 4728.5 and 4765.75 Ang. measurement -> 1.02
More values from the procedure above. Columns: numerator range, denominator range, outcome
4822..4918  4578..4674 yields 1.03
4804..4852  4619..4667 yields 1.04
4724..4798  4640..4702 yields 1.01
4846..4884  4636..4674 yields 1.02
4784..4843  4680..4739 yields 1.03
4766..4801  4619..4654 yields 1.02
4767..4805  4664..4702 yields 1.02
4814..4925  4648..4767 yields 1.01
